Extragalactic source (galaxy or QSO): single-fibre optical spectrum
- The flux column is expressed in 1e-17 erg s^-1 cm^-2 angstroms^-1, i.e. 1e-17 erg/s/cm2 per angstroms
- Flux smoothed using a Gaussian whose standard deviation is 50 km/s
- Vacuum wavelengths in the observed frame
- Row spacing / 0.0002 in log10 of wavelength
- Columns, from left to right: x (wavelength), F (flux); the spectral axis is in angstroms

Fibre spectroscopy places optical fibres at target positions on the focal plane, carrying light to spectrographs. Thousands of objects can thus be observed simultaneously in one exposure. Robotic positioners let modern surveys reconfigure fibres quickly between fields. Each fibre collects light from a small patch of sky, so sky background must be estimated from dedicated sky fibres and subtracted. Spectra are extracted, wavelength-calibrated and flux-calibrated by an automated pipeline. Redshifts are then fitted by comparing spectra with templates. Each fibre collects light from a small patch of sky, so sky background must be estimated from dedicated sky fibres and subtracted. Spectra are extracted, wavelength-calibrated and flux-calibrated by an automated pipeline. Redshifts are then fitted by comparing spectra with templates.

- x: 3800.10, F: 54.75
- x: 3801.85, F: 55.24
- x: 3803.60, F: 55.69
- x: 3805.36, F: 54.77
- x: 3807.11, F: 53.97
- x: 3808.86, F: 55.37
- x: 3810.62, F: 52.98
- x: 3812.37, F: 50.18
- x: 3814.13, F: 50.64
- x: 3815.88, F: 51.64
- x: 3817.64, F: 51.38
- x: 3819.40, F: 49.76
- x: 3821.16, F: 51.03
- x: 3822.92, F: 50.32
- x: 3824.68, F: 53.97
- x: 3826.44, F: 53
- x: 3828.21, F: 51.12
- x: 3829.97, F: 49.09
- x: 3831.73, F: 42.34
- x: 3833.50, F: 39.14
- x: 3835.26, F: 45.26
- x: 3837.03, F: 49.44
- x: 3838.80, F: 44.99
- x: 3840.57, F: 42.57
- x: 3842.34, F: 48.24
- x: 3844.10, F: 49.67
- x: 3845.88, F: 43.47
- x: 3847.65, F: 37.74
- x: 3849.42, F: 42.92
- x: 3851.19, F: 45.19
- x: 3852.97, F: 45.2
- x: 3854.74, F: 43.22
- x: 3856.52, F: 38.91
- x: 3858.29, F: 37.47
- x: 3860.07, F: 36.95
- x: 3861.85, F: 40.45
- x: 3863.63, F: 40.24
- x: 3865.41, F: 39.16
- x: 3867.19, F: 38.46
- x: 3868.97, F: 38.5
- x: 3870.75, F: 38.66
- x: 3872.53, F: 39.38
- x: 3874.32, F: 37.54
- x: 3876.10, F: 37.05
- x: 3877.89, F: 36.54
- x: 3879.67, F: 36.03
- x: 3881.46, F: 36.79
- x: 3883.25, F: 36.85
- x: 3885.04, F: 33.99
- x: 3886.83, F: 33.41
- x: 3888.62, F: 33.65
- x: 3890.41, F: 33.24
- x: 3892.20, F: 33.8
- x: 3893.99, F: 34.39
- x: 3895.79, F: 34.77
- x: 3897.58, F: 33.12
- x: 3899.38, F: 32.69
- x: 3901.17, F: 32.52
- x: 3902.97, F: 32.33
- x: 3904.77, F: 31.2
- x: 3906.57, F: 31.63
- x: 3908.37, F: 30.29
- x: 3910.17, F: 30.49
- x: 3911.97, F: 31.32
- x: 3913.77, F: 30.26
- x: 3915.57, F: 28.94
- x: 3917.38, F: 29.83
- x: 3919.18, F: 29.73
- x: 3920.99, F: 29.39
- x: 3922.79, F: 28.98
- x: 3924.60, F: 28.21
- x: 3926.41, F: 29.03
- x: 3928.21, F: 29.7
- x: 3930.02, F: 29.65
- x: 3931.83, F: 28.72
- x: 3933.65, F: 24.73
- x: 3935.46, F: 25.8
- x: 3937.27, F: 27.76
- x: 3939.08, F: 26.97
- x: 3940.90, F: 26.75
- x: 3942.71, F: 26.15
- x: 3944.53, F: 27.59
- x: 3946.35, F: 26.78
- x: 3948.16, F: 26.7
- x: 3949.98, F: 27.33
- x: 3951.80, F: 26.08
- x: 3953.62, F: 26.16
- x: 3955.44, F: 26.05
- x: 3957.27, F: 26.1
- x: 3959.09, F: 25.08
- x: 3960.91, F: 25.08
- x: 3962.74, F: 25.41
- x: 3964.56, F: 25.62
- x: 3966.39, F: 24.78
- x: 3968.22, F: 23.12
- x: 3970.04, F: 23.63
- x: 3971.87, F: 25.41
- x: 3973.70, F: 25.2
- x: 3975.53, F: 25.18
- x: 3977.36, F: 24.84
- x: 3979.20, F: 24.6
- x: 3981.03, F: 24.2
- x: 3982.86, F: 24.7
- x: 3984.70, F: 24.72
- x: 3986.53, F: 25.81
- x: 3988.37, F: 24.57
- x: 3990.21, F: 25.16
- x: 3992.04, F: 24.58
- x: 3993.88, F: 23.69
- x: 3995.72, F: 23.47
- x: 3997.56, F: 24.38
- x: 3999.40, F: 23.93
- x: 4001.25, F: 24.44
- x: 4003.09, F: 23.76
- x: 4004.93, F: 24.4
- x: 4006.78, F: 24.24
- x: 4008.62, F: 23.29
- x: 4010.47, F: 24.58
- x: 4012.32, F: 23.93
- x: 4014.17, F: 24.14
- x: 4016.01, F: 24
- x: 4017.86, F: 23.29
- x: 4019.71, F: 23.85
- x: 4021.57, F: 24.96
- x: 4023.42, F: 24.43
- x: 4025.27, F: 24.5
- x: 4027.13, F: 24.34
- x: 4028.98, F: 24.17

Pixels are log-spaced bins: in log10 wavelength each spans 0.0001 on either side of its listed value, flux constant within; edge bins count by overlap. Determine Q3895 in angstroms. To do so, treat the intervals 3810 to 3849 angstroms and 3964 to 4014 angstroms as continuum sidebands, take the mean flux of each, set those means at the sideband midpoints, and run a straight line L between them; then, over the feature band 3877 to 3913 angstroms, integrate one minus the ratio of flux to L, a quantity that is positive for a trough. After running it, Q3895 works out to 4.6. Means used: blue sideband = 48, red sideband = 24.4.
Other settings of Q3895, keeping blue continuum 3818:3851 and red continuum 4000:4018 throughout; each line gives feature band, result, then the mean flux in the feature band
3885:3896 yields 1.6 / 33.8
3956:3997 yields 5.0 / 24.8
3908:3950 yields 7.5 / 28.4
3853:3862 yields 0.8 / 39.9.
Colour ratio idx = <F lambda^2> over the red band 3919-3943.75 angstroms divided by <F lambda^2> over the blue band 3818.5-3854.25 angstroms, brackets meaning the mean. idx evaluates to 0.6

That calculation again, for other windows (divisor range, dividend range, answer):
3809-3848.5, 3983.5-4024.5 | 0.55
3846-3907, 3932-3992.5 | 0.72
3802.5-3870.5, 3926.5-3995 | 0.59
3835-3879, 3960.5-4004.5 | 0.63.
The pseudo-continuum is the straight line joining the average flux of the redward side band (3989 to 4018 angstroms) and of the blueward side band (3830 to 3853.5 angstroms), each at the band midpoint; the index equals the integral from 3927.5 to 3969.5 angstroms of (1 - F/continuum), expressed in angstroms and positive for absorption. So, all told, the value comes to 6.3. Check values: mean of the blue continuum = 44.5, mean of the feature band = 26.4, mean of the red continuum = 24.1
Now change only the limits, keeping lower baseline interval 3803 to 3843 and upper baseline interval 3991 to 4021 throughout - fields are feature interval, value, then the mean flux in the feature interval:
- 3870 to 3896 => 3.5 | 35.7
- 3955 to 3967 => 1.9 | 25.4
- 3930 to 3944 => 2.8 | 26.9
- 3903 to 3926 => 4.3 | 30.1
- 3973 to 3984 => 1.2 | 24.8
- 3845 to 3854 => 0.6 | 42.9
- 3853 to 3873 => 2.1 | 39.5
